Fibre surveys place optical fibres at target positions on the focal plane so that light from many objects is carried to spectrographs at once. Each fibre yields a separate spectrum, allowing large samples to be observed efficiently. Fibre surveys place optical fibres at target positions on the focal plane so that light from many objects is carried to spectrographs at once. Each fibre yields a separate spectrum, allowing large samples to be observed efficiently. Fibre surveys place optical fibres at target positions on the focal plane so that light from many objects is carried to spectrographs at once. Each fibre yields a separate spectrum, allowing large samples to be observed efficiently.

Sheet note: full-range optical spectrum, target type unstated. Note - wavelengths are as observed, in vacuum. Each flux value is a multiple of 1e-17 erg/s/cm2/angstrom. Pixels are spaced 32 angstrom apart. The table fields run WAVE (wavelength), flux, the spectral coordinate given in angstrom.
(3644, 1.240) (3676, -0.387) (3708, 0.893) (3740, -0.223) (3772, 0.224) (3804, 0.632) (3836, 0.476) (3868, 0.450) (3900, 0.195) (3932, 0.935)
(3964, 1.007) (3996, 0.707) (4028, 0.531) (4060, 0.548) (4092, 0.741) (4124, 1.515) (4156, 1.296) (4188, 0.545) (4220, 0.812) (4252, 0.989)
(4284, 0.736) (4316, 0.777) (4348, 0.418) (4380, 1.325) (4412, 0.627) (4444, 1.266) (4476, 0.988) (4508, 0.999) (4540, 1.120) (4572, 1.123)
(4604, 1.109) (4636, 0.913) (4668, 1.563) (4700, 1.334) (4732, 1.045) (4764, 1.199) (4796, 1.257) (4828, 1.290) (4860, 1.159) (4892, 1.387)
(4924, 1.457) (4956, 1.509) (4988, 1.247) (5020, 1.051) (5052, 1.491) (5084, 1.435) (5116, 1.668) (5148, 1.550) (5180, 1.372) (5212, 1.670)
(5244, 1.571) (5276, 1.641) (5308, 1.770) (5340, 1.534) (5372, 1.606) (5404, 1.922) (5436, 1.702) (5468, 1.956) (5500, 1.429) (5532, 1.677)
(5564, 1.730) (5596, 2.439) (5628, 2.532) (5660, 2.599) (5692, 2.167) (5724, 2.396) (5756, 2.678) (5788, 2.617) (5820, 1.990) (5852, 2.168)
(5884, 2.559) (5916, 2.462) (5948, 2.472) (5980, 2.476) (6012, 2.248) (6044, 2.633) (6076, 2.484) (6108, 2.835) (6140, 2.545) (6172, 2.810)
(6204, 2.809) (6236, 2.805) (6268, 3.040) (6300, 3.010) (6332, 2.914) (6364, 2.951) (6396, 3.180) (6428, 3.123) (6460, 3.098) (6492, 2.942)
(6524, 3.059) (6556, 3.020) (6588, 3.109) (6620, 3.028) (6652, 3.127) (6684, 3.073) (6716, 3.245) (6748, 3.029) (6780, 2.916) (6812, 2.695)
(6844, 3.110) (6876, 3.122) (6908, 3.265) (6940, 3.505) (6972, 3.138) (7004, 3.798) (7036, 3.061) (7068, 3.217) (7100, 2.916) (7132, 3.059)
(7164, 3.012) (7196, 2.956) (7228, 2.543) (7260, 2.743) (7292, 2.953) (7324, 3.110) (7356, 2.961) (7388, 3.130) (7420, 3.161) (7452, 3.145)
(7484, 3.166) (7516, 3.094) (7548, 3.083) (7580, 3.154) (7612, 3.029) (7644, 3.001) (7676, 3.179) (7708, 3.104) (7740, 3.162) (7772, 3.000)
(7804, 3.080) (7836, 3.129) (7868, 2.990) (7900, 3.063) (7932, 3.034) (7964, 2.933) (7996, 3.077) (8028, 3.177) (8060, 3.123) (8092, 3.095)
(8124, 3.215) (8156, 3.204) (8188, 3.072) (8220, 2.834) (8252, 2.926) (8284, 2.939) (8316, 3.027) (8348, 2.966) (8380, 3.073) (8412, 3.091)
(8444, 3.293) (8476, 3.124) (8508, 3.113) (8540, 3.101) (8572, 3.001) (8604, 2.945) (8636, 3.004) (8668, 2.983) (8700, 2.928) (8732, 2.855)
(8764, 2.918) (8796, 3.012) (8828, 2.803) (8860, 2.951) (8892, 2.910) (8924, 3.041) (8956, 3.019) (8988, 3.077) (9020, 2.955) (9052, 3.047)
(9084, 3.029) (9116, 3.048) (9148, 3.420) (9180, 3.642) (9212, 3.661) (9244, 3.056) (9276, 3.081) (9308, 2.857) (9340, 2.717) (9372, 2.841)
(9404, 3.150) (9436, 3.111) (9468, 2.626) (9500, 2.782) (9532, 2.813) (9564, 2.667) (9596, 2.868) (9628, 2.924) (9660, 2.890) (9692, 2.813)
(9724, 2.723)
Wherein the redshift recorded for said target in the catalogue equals 0.40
